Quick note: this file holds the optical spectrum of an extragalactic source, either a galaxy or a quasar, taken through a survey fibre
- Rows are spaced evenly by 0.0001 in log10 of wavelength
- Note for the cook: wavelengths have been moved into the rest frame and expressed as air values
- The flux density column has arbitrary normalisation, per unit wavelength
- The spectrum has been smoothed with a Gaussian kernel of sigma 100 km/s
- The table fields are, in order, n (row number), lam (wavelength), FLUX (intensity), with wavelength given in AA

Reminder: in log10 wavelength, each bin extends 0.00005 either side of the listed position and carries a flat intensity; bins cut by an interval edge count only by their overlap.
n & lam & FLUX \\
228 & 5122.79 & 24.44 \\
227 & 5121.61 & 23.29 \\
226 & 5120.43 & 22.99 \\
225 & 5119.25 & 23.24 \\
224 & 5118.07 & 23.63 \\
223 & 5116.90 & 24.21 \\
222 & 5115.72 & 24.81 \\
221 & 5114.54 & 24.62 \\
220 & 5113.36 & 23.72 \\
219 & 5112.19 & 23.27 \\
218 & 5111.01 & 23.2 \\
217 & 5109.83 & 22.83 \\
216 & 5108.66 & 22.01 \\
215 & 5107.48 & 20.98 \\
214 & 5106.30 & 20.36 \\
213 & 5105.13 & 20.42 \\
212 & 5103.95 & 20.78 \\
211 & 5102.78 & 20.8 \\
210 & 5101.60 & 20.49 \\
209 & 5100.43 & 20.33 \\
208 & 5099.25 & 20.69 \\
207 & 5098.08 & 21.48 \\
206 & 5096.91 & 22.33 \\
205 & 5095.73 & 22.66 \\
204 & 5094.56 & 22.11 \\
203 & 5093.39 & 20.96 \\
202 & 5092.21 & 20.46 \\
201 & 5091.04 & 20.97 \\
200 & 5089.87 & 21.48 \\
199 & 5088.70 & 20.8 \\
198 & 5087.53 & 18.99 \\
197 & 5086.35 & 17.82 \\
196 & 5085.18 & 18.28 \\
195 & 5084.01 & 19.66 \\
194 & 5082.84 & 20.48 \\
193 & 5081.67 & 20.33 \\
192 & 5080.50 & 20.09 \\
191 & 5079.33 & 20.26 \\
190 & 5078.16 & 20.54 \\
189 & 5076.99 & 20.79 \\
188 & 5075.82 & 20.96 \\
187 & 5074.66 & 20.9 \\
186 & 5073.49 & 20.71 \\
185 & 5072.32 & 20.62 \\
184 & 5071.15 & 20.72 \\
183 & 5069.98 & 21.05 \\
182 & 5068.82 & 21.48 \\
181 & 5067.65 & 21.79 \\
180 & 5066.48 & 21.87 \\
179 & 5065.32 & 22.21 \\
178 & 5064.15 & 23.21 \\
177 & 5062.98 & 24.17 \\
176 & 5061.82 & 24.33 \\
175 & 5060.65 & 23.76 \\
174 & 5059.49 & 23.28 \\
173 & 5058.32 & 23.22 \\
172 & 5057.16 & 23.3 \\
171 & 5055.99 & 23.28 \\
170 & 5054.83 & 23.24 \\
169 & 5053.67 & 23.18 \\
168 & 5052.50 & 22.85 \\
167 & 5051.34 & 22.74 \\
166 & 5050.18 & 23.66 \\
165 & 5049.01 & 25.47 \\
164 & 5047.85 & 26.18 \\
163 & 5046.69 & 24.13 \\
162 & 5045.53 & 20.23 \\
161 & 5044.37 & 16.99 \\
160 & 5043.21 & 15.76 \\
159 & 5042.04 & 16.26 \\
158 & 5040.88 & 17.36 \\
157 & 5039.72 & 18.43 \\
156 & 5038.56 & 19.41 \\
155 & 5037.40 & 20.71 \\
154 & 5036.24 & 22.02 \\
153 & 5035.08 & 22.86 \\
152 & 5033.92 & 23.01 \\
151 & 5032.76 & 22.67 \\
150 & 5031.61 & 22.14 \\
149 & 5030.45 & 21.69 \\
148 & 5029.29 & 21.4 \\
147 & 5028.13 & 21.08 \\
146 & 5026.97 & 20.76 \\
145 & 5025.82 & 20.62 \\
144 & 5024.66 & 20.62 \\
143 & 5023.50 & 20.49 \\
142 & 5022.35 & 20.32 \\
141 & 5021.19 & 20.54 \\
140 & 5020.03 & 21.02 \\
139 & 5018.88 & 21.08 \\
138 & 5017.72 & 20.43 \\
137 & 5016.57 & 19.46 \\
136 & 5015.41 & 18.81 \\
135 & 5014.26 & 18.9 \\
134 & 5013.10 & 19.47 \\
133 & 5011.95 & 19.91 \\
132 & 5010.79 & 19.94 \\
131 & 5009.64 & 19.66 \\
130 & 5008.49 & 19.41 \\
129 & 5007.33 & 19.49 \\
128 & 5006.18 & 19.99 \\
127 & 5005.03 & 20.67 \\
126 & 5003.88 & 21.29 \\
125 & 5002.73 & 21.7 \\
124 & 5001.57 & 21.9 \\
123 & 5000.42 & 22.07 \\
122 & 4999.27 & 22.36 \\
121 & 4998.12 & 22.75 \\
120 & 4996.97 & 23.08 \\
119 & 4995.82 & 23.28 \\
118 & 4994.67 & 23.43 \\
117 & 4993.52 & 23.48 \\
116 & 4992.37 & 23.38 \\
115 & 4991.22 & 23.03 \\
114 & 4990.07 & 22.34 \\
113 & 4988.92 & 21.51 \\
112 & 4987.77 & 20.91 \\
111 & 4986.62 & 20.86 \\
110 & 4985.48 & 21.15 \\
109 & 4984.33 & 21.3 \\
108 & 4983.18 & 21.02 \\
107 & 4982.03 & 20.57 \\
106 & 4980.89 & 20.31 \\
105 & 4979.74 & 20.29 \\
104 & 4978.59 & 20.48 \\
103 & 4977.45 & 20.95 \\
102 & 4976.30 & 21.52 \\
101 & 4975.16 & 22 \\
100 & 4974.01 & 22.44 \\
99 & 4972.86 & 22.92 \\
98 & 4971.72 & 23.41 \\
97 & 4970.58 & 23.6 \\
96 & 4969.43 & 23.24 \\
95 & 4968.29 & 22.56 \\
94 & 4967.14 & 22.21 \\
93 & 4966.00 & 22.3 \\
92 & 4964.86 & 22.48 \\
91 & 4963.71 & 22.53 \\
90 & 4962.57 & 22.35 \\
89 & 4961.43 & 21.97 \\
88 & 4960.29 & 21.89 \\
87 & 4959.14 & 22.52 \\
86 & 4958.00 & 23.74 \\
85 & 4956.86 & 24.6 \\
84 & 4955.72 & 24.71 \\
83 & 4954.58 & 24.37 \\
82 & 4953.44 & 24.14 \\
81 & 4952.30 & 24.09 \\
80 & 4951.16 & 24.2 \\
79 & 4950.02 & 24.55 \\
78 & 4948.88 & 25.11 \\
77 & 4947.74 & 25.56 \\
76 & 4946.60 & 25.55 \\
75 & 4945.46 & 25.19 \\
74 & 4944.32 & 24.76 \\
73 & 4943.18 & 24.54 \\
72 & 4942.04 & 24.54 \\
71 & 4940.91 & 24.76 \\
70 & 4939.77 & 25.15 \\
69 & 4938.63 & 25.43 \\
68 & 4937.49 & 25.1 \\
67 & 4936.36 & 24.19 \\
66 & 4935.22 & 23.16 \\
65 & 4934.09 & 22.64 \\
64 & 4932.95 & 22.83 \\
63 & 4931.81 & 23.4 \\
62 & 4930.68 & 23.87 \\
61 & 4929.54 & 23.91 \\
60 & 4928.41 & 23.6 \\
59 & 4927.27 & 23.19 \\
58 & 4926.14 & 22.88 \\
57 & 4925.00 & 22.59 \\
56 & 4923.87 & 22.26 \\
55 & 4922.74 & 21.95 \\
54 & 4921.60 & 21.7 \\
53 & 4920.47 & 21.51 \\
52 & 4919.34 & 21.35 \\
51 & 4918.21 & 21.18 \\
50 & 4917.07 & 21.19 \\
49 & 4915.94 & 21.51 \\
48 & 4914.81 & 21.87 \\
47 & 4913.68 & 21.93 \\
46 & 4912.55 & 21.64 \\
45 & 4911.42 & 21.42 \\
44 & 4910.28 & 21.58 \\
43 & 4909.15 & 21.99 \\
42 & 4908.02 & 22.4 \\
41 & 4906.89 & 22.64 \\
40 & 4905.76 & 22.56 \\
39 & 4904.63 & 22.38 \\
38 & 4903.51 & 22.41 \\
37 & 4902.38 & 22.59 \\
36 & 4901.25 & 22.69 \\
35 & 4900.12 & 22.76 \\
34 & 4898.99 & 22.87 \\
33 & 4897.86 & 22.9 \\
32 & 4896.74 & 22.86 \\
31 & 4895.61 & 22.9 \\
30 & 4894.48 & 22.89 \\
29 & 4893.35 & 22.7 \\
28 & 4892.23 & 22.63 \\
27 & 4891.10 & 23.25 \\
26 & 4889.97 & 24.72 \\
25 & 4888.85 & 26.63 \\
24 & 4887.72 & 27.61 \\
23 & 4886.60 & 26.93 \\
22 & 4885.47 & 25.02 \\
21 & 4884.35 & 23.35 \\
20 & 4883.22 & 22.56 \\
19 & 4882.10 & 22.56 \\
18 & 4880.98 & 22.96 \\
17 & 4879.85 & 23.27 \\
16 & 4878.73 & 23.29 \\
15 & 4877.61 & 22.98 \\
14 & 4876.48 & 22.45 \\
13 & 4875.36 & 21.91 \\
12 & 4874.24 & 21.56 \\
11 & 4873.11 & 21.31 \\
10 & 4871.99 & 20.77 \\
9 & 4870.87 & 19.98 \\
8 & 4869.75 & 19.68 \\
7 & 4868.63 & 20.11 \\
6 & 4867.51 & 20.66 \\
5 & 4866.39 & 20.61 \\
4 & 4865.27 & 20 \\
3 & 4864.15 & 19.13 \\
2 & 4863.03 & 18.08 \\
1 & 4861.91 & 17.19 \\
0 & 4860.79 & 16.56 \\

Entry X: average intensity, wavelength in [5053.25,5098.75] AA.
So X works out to 21.5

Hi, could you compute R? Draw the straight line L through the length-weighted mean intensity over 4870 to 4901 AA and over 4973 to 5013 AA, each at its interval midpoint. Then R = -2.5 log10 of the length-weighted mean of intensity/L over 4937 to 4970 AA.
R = -0.09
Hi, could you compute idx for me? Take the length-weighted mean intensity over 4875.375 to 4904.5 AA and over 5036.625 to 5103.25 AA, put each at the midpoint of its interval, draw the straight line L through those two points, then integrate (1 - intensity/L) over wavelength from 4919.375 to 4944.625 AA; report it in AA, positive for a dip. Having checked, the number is -0.6 AA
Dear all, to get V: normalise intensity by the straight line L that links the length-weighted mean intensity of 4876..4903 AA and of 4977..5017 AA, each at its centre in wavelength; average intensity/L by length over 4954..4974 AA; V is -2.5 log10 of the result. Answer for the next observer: -0.06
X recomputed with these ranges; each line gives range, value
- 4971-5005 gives 21.9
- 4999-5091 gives 21.1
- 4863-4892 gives 22.4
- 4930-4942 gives 24.1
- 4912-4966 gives 23.4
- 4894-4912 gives 22.5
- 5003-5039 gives 20.7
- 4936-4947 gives 24.9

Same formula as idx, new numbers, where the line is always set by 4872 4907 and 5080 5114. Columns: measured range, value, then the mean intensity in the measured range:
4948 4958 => -0.86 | 24.5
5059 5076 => -0.62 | 22.1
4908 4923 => 0.85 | 21.6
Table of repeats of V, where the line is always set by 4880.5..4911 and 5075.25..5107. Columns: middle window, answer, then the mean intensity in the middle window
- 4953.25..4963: -0.04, 23.4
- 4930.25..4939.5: -0.05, 23.9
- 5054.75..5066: -0.12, 23.4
